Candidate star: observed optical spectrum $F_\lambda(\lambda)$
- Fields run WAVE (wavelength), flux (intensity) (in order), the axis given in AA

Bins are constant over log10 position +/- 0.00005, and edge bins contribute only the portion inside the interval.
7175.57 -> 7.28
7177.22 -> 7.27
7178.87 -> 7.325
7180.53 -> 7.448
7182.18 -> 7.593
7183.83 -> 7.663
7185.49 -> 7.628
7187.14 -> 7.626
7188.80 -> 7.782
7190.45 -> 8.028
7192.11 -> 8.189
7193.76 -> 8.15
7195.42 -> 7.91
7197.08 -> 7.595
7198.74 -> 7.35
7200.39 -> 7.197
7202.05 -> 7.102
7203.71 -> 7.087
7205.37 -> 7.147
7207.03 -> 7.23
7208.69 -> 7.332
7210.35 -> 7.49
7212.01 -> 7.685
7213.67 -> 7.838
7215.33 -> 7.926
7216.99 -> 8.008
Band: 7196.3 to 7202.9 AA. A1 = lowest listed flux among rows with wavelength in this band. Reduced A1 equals 7.102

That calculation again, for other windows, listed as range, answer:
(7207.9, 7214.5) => 7.332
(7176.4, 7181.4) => 7.27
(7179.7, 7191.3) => 7.448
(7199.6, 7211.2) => 7.087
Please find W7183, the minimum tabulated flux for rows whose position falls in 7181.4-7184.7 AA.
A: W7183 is 7.593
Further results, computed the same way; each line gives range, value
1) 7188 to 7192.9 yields 7.782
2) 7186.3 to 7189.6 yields 7.626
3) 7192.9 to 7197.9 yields 7.595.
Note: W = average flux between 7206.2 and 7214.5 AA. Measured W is 7.52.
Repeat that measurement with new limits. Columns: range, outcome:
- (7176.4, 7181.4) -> 7.35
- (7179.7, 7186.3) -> 7.58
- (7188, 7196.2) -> 8.02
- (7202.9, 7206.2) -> 7.11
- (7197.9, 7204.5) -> 7.19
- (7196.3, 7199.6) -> 7.48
